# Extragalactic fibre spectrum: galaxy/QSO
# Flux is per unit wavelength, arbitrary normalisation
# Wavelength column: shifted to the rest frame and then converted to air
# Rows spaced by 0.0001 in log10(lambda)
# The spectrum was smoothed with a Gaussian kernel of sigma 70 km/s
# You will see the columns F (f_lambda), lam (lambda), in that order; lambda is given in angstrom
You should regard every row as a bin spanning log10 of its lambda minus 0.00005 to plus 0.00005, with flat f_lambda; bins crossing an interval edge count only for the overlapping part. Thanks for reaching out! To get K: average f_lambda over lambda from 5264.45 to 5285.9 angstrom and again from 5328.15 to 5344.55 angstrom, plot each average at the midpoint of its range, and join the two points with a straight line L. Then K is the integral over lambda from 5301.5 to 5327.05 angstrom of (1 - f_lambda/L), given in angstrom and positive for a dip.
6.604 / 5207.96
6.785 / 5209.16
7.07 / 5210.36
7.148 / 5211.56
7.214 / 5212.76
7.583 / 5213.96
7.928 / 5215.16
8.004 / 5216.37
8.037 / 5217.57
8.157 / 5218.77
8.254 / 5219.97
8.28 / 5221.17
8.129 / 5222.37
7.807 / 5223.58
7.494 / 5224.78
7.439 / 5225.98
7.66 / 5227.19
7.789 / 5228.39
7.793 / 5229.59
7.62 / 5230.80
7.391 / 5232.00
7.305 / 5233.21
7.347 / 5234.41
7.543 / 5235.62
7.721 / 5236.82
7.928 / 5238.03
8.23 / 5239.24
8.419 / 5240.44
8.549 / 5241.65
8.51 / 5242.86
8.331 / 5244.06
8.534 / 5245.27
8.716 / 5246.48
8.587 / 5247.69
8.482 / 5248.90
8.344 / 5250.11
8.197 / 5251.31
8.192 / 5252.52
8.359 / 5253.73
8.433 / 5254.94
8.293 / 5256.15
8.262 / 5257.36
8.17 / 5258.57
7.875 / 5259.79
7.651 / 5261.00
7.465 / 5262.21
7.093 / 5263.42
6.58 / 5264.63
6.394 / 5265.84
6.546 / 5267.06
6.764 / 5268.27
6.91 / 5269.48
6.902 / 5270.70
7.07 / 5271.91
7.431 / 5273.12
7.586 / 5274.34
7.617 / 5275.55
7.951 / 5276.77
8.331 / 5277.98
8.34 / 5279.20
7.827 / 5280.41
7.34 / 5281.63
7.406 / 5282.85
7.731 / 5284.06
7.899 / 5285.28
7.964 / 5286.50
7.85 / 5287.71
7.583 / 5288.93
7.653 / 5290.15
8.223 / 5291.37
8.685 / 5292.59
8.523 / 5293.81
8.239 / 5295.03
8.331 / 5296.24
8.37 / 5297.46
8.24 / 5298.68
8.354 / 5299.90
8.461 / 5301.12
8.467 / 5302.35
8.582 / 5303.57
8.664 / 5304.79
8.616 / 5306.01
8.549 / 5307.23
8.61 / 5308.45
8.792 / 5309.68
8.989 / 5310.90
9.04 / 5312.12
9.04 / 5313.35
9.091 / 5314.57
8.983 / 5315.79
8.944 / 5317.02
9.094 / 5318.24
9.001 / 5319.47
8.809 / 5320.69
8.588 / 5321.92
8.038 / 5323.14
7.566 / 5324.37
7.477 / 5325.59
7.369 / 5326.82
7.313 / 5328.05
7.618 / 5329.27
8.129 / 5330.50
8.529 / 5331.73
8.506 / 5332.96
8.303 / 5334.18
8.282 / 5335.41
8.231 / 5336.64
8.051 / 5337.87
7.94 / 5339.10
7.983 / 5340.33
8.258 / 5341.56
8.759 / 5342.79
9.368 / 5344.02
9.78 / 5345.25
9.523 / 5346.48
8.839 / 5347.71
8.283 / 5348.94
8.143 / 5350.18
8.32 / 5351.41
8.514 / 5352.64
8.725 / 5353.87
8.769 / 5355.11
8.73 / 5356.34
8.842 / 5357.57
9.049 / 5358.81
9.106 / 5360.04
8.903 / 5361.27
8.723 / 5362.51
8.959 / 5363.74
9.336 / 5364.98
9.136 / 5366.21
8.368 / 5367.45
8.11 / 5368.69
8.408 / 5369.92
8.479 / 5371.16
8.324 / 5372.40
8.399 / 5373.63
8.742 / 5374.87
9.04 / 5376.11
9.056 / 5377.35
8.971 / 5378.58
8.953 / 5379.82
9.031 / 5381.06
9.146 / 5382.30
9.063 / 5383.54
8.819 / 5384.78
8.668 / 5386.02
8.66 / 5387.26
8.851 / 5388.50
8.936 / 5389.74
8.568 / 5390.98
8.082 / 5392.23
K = -2.1 angstrom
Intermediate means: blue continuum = 7.38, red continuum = 8.27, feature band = 8.6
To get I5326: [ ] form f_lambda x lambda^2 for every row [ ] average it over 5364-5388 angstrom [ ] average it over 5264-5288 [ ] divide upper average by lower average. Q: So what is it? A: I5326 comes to 1.23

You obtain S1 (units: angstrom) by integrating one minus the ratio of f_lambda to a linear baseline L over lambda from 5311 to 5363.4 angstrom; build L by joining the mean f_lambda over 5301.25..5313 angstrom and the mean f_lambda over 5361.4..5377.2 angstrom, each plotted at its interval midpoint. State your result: 0.9 angstrom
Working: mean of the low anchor 8.69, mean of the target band 8.54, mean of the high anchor 8.68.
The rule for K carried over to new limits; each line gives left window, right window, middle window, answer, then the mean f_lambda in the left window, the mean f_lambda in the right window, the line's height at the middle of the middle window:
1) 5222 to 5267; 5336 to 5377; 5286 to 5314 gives -0.5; 7.89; 8.67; 8.28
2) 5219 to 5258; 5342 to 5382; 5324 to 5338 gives 1.1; 8.06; 8.8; 8.62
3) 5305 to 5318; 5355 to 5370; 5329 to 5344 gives 1.0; 8.87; 8.82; 8.85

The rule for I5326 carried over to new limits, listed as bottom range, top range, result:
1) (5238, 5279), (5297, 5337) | 1.10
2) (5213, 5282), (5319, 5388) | 1.14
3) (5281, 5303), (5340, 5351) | 1.11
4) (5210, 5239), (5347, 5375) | 1.18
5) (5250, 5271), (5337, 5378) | 1.19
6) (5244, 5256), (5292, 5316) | 1.05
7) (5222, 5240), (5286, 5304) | 1.10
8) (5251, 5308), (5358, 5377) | 1.15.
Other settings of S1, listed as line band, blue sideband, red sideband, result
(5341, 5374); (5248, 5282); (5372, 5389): -0.5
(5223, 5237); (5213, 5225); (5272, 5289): 0.6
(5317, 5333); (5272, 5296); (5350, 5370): 0.3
